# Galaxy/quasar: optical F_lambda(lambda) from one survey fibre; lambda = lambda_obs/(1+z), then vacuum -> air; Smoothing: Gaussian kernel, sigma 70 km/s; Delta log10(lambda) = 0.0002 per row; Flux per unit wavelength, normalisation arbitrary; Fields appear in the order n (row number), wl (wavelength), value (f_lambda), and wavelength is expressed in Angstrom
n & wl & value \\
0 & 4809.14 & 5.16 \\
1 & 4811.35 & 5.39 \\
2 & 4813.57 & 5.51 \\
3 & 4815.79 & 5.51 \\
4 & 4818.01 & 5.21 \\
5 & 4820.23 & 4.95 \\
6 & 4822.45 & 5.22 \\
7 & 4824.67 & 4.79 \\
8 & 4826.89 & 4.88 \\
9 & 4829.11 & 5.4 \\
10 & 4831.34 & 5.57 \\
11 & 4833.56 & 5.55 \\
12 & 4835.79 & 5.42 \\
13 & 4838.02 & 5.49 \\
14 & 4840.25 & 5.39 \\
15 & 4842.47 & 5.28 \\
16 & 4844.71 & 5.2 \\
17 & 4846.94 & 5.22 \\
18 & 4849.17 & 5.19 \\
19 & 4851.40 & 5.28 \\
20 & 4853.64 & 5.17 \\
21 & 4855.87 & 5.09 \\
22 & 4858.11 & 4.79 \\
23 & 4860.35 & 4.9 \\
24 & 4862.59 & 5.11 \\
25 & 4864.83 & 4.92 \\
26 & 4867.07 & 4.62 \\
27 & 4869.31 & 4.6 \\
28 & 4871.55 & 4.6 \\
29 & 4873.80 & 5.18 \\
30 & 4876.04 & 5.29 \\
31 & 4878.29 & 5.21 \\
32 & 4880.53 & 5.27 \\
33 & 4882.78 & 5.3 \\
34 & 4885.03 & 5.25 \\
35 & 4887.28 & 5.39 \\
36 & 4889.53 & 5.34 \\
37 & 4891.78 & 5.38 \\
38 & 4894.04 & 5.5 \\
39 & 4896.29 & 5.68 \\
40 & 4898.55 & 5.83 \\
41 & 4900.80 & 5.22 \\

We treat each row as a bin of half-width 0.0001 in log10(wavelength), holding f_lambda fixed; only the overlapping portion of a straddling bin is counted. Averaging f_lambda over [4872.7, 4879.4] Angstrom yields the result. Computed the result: 5.23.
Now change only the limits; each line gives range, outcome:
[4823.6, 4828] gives 4.84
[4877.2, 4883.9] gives 5.26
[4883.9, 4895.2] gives 5.37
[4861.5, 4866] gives 5.01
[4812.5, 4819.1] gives 5.41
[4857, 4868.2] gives 4.87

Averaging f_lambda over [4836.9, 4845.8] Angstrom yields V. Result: 5.34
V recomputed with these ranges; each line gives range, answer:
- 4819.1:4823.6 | 5.08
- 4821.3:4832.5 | 5.18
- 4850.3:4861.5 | 5.04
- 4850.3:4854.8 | 5.22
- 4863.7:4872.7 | 4.69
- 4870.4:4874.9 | 4.88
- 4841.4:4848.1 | 5.23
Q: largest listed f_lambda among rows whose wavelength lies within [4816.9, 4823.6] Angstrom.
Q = 5.22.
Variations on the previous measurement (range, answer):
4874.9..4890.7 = 5.39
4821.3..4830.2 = 5.4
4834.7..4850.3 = 5.49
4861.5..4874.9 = 5.18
